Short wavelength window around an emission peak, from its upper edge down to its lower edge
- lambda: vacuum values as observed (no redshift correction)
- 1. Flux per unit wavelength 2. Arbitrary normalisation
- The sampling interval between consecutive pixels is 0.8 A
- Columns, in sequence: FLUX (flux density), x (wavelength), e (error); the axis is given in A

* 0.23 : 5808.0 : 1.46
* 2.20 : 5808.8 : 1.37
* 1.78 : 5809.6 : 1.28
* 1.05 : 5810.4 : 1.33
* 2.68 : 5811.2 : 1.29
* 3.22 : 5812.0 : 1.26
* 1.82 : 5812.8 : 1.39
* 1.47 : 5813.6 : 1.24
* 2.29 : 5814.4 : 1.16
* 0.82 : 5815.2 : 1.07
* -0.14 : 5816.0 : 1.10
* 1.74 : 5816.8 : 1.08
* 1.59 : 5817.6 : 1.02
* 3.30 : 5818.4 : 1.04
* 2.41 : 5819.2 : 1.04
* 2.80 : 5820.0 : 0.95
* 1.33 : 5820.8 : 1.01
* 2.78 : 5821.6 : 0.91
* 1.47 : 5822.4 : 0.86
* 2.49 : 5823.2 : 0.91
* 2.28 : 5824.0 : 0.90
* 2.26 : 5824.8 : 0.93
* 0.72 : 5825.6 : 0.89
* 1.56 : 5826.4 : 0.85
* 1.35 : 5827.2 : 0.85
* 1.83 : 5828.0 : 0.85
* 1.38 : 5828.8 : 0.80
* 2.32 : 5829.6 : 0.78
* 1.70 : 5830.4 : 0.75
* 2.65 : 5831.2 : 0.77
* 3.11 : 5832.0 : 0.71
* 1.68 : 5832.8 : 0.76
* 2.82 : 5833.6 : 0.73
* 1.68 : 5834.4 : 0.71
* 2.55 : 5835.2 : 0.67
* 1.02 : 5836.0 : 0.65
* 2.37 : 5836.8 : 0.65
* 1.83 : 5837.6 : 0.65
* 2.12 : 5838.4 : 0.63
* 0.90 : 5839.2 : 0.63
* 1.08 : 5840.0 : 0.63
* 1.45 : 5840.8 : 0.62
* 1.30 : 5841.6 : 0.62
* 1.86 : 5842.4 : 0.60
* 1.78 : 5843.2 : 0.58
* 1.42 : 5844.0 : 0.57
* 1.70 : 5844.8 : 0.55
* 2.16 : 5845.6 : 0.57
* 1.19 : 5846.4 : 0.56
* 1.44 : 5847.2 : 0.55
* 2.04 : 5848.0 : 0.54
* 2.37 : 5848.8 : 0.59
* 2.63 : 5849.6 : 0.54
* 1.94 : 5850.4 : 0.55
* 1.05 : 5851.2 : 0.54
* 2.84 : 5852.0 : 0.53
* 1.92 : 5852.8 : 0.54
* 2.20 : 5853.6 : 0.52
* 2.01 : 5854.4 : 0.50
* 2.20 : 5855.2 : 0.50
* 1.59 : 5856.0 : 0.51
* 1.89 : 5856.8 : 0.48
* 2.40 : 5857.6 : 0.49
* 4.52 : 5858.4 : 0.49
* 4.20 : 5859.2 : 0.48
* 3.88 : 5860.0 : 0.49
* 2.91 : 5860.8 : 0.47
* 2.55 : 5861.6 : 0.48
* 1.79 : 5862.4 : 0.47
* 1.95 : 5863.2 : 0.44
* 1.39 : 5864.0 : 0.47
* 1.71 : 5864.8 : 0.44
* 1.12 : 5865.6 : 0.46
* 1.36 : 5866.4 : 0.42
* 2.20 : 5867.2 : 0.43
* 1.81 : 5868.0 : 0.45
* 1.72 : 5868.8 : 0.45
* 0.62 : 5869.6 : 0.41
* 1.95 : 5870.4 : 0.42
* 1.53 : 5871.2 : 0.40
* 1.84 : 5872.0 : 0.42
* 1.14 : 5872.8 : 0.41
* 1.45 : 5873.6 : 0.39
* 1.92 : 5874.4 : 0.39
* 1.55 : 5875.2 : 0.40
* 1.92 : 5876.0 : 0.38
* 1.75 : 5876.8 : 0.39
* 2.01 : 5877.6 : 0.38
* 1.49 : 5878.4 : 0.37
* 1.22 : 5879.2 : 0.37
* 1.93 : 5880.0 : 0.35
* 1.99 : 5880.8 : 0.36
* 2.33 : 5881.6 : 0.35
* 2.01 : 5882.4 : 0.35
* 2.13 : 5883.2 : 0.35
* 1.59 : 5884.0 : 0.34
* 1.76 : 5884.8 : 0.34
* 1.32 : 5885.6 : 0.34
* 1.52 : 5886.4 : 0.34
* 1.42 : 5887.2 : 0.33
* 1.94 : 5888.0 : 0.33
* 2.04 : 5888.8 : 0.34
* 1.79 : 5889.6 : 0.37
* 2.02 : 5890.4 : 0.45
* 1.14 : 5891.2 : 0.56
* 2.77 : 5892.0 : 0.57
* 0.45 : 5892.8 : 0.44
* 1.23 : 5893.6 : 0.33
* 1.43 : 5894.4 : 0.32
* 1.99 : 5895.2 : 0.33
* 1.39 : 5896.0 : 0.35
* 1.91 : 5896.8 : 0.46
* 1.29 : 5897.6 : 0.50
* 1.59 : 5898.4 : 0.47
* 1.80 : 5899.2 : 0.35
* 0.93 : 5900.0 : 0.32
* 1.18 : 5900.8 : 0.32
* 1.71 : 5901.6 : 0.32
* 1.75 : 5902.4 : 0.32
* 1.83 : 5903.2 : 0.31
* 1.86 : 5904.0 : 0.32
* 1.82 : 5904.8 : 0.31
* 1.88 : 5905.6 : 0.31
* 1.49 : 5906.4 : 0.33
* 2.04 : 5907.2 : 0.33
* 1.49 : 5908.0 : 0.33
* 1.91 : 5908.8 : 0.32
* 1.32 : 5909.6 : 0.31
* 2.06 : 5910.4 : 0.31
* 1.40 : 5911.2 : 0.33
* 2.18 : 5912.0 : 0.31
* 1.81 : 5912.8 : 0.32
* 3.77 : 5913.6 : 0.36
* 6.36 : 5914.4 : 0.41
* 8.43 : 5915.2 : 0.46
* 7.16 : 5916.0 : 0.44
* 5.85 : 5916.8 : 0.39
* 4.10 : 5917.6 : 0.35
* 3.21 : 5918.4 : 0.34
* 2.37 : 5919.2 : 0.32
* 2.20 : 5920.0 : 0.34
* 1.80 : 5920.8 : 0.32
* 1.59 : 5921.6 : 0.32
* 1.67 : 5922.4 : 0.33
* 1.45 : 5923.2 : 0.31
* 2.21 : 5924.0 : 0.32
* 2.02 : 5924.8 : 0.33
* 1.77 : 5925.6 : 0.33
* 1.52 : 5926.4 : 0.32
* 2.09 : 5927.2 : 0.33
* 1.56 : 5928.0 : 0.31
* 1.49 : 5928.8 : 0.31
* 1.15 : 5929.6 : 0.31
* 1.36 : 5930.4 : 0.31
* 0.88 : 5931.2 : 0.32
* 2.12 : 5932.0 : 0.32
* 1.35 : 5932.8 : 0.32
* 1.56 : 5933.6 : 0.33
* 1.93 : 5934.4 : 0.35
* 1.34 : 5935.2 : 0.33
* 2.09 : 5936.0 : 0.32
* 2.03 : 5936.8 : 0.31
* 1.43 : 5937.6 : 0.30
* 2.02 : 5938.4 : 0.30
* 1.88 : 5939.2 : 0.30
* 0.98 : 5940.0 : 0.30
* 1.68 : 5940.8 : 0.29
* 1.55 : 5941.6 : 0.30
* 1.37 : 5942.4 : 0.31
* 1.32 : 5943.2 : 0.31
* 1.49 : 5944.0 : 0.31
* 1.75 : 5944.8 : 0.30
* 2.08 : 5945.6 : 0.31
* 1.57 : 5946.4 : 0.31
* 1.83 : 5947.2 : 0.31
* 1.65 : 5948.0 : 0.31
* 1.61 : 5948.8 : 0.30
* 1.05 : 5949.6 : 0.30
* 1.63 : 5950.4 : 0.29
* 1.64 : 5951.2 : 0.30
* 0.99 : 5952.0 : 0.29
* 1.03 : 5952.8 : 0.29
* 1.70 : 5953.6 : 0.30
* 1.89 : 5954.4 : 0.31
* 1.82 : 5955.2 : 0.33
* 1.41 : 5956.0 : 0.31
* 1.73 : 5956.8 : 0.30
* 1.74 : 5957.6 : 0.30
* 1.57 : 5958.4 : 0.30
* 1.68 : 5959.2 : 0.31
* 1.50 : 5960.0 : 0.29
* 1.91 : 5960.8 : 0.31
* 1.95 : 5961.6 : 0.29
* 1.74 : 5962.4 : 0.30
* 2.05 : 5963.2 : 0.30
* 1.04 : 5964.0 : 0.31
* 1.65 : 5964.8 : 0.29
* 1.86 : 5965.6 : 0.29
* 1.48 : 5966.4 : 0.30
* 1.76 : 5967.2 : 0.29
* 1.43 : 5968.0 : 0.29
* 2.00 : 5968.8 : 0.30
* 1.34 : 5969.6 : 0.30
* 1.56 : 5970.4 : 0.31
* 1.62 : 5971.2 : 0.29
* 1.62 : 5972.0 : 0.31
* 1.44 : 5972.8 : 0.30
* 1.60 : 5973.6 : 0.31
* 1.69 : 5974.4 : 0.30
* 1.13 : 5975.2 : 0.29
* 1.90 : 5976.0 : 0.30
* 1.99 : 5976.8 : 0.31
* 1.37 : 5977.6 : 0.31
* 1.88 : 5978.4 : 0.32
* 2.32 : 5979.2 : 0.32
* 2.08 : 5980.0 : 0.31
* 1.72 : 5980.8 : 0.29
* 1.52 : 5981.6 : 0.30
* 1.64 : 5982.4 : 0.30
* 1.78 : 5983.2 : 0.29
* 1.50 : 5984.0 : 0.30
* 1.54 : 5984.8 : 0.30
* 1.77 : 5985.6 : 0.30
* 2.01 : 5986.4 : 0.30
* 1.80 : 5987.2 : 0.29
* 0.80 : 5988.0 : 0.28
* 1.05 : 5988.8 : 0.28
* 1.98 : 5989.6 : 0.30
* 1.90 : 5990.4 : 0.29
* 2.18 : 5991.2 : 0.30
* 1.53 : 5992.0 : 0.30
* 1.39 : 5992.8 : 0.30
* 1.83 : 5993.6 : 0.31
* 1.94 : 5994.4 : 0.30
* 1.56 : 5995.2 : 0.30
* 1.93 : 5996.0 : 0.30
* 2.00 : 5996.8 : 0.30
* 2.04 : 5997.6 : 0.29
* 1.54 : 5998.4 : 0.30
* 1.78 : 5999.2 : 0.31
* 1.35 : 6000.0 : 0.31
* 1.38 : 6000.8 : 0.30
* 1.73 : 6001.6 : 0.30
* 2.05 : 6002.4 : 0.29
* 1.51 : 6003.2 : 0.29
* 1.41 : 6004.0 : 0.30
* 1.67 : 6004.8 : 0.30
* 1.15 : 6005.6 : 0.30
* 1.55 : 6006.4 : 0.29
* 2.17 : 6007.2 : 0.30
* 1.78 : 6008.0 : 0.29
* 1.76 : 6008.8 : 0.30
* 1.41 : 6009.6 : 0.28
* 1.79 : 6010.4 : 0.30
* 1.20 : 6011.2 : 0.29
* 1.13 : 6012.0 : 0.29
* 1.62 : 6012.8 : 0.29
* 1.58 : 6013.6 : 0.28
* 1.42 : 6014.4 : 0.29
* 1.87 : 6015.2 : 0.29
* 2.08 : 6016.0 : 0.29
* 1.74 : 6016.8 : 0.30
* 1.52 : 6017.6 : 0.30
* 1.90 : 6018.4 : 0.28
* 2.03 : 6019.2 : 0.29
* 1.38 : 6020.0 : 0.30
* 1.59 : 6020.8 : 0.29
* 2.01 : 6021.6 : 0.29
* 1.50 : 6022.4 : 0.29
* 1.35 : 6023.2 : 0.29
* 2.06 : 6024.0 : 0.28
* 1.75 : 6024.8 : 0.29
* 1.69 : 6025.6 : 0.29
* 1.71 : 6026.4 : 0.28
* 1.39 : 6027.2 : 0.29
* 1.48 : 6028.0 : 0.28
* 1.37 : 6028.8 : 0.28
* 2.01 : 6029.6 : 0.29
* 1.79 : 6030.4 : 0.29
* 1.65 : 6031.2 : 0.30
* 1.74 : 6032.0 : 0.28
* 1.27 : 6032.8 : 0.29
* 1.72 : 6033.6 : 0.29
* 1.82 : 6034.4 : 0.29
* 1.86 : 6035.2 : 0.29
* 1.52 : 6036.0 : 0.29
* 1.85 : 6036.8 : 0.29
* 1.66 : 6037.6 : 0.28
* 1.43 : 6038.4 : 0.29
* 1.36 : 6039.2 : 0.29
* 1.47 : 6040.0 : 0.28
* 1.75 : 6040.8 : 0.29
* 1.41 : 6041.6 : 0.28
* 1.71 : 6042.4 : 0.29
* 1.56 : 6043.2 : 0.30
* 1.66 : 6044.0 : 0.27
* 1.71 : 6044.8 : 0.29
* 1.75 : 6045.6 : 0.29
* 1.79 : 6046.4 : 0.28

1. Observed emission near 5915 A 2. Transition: [O III] 5007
